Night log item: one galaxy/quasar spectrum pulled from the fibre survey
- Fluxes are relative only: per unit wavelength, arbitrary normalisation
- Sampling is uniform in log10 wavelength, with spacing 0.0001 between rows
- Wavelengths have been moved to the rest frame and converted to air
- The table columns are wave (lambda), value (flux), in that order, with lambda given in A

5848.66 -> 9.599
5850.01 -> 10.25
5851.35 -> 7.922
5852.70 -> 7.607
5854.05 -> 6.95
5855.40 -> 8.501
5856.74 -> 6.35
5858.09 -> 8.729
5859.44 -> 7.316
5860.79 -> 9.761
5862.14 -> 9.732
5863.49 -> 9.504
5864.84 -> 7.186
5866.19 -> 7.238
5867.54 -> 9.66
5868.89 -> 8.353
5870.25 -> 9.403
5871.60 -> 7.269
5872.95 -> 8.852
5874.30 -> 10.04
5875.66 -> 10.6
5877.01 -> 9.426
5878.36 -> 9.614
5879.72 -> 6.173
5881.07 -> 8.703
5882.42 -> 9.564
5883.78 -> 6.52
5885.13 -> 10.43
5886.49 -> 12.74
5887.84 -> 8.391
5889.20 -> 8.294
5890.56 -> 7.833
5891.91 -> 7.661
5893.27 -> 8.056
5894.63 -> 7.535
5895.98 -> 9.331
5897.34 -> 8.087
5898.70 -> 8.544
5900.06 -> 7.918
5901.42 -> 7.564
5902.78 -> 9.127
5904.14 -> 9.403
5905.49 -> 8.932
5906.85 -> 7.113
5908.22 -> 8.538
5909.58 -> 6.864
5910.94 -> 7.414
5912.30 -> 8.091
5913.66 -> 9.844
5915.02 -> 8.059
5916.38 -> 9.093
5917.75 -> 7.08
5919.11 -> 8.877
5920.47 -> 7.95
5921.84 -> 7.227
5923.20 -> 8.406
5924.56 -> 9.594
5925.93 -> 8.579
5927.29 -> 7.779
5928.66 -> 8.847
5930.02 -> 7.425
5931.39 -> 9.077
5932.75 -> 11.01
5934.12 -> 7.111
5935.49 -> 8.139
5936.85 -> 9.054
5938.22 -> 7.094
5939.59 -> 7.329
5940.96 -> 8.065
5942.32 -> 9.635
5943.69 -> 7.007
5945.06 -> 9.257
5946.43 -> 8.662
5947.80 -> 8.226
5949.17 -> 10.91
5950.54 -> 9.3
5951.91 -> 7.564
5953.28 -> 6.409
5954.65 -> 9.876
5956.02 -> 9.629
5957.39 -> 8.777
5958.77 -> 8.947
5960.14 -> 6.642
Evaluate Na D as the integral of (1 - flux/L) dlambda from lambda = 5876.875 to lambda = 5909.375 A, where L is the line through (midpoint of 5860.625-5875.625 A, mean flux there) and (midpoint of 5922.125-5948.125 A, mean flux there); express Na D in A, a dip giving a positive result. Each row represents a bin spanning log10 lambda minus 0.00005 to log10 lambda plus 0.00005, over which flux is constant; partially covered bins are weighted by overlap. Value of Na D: 0.6 A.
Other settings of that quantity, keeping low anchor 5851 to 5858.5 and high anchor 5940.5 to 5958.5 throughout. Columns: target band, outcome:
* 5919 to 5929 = 0.1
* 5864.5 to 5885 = -2.0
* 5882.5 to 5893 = -1.1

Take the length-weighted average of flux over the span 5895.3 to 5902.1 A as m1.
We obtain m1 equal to 8.29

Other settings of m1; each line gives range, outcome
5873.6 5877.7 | 10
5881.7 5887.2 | 9.8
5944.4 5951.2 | 9.27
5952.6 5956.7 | 8.64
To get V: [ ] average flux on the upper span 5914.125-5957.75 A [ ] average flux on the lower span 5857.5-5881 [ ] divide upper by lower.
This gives 0.97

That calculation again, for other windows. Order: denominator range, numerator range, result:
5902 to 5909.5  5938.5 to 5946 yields 0.97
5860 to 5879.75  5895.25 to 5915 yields 0.93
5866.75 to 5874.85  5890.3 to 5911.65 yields 0.91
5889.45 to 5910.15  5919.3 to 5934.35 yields 1.04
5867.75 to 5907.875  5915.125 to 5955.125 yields 0.97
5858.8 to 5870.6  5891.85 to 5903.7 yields 0.95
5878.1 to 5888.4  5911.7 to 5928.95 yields 0.93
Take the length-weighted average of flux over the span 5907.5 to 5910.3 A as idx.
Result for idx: 7.67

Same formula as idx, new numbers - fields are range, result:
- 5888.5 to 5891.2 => 8.05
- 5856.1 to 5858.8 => 7.55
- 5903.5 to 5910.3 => 8.16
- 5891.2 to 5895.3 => 7.75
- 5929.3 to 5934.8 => 8.66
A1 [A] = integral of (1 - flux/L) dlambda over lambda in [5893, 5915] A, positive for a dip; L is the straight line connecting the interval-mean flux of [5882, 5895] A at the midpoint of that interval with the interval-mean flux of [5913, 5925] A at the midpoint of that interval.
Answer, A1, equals 0.8 A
